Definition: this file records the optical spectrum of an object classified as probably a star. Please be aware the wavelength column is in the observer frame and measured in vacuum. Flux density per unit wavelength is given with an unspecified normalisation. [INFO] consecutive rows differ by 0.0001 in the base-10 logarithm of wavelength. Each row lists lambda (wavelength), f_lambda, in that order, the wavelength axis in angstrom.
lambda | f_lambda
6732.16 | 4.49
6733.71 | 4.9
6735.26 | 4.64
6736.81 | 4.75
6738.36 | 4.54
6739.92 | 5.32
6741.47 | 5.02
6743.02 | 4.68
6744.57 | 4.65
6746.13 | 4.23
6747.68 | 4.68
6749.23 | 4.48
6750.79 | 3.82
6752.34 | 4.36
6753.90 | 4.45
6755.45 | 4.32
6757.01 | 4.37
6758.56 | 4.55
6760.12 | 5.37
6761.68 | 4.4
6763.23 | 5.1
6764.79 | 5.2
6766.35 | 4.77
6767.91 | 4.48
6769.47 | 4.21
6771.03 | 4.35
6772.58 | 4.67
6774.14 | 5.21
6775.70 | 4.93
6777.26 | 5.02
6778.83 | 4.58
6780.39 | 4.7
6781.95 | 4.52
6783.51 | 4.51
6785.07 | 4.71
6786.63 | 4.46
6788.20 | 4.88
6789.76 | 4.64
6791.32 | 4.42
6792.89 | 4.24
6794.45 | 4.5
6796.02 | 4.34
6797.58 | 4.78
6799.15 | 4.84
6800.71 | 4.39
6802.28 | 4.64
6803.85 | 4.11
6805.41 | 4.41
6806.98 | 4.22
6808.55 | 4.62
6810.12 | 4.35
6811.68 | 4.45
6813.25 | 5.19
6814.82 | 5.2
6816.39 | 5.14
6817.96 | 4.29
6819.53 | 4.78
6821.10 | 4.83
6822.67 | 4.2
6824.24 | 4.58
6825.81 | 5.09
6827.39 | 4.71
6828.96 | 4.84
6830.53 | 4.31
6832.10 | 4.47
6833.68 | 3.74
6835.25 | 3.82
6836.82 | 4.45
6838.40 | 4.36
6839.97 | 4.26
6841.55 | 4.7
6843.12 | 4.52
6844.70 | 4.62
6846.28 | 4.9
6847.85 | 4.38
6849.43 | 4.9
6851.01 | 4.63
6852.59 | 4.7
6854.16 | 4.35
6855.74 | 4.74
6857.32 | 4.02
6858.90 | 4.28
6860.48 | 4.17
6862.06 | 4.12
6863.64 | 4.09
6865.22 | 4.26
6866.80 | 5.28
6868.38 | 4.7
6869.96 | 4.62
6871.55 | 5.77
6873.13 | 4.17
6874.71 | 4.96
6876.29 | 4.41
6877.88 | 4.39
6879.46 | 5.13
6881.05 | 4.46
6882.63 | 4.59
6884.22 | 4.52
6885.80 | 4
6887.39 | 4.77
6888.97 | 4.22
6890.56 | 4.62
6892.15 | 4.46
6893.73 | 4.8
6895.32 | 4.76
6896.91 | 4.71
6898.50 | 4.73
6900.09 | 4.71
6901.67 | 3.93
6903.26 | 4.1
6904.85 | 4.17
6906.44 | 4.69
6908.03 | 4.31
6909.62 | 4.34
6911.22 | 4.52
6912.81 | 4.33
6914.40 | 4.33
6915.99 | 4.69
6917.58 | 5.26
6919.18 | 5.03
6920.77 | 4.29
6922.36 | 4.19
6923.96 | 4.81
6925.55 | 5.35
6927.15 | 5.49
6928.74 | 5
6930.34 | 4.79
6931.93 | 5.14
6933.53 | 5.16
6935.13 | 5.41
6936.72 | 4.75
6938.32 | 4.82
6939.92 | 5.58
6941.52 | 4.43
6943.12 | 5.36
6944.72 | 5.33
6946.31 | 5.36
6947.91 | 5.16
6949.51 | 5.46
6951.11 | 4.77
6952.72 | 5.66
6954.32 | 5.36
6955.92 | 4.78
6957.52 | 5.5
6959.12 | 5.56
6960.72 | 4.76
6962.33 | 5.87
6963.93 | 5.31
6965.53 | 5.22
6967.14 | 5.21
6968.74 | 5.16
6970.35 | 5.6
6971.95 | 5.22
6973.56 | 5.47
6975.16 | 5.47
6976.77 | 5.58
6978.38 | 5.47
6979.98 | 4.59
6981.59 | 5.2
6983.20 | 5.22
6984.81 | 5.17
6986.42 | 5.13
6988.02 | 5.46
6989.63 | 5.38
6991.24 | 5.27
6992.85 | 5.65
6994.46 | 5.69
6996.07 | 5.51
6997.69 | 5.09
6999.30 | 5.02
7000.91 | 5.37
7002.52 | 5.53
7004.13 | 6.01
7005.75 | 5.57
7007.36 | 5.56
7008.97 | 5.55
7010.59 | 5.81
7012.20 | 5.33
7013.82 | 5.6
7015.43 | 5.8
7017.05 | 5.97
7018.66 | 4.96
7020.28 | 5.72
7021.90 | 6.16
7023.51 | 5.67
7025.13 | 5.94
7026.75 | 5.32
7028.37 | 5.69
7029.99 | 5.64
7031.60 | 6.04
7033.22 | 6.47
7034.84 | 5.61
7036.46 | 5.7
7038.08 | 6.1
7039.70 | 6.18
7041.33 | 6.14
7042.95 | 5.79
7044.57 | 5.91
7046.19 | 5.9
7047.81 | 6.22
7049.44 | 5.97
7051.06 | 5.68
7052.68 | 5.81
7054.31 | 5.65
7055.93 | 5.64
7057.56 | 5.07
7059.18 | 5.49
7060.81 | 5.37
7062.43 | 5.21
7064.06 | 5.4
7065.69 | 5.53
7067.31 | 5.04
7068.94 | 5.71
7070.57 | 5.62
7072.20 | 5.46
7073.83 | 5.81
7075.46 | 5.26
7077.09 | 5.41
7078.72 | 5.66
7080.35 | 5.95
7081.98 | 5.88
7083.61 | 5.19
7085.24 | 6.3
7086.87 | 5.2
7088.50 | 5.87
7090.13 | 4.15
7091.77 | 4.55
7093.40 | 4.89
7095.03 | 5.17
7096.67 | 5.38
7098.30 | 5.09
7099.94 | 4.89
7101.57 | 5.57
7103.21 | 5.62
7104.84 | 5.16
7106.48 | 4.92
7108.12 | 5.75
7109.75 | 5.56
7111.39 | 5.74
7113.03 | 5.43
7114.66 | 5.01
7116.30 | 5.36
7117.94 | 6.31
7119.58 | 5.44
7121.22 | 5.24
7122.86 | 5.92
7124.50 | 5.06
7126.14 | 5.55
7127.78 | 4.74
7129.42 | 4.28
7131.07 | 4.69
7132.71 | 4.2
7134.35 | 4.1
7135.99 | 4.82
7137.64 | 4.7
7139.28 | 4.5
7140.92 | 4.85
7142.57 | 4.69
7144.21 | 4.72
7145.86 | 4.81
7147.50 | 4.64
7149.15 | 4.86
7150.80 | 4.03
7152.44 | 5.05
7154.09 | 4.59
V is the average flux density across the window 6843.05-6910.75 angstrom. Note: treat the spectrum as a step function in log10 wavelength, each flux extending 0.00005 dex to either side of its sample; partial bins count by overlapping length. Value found 4.53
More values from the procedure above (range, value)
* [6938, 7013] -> 5.34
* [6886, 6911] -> 4.48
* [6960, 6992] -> 5.29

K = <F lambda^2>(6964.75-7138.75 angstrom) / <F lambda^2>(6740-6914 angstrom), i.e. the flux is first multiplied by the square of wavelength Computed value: 1.27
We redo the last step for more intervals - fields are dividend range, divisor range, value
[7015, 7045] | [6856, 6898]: 1.34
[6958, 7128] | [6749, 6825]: 1.29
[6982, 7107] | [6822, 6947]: 1.25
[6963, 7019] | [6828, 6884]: 1.24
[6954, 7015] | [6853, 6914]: 1.23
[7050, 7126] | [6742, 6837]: 1.29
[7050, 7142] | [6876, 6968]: 1.14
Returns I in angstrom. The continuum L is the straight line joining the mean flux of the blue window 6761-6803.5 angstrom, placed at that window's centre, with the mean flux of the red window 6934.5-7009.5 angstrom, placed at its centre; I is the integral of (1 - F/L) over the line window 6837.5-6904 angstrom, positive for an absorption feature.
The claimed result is 5.5 angstrom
